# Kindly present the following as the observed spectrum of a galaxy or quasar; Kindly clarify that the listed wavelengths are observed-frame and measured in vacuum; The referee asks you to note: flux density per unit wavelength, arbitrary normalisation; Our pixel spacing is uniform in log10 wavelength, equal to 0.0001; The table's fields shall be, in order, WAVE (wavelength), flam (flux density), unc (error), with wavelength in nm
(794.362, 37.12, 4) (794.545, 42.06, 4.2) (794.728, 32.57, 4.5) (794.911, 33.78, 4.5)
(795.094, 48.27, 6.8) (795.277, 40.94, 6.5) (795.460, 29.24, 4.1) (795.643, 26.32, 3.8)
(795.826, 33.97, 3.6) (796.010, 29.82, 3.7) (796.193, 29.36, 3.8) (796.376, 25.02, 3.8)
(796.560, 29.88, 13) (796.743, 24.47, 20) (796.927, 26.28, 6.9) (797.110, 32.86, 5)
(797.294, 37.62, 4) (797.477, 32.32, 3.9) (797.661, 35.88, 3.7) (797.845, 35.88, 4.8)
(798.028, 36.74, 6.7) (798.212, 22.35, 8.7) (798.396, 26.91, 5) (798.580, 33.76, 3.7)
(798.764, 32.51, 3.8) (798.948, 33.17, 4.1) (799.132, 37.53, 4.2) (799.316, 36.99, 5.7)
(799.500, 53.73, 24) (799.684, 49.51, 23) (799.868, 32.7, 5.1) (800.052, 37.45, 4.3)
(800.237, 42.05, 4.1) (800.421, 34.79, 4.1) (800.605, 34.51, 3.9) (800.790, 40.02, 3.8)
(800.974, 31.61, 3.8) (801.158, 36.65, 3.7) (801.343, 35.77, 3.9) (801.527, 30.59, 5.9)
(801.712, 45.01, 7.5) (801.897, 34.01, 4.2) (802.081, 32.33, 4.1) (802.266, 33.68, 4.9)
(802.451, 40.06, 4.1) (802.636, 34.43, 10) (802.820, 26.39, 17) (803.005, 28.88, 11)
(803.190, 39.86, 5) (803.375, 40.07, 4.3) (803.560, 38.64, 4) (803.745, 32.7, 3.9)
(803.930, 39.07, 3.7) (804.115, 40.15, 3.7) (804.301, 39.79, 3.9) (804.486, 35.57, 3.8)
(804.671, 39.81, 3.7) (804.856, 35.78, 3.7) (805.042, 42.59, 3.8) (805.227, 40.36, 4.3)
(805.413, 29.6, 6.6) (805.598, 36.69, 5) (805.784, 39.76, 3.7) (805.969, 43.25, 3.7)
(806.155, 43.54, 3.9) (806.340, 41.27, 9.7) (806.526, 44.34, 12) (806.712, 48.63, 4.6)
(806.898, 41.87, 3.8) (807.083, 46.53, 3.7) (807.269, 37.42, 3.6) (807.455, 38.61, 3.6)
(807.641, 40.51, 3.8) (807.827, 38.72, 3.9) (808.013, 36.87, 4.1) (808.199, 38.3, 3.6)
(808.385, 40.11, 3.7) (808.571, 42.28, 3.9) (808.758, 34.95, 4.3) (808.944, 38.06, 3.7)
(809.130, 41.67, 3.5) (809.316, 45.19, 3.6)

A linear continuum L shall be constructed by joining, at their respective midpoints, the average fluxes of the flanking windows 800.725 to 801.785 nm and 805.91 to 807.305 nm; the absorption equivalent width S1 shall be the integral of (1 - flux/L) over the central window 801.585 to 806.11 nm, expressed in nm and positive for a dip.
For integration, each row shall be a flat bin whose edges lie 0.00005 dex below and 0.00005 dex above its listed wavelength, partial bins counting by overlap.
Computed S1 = 0.32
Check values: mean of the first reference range 36.4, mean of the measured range 37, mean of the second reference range 43.6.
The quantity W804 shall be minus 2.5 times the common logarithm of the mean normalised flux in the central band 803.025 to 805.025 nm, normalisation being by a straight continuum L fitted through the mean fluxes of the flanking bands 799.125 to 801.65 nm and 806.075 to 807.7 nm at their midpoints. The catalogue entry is 0.07 mag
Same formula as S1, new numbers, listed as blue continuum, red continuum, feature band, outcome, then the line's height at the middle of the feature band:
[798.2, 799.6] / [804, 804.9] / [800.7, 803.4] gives 0.14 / 37.1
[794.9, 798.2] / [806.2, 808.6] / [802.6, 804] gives 0.11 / 37.9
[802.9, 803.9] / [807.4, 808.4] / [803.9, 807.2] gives -0.27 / 37.4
